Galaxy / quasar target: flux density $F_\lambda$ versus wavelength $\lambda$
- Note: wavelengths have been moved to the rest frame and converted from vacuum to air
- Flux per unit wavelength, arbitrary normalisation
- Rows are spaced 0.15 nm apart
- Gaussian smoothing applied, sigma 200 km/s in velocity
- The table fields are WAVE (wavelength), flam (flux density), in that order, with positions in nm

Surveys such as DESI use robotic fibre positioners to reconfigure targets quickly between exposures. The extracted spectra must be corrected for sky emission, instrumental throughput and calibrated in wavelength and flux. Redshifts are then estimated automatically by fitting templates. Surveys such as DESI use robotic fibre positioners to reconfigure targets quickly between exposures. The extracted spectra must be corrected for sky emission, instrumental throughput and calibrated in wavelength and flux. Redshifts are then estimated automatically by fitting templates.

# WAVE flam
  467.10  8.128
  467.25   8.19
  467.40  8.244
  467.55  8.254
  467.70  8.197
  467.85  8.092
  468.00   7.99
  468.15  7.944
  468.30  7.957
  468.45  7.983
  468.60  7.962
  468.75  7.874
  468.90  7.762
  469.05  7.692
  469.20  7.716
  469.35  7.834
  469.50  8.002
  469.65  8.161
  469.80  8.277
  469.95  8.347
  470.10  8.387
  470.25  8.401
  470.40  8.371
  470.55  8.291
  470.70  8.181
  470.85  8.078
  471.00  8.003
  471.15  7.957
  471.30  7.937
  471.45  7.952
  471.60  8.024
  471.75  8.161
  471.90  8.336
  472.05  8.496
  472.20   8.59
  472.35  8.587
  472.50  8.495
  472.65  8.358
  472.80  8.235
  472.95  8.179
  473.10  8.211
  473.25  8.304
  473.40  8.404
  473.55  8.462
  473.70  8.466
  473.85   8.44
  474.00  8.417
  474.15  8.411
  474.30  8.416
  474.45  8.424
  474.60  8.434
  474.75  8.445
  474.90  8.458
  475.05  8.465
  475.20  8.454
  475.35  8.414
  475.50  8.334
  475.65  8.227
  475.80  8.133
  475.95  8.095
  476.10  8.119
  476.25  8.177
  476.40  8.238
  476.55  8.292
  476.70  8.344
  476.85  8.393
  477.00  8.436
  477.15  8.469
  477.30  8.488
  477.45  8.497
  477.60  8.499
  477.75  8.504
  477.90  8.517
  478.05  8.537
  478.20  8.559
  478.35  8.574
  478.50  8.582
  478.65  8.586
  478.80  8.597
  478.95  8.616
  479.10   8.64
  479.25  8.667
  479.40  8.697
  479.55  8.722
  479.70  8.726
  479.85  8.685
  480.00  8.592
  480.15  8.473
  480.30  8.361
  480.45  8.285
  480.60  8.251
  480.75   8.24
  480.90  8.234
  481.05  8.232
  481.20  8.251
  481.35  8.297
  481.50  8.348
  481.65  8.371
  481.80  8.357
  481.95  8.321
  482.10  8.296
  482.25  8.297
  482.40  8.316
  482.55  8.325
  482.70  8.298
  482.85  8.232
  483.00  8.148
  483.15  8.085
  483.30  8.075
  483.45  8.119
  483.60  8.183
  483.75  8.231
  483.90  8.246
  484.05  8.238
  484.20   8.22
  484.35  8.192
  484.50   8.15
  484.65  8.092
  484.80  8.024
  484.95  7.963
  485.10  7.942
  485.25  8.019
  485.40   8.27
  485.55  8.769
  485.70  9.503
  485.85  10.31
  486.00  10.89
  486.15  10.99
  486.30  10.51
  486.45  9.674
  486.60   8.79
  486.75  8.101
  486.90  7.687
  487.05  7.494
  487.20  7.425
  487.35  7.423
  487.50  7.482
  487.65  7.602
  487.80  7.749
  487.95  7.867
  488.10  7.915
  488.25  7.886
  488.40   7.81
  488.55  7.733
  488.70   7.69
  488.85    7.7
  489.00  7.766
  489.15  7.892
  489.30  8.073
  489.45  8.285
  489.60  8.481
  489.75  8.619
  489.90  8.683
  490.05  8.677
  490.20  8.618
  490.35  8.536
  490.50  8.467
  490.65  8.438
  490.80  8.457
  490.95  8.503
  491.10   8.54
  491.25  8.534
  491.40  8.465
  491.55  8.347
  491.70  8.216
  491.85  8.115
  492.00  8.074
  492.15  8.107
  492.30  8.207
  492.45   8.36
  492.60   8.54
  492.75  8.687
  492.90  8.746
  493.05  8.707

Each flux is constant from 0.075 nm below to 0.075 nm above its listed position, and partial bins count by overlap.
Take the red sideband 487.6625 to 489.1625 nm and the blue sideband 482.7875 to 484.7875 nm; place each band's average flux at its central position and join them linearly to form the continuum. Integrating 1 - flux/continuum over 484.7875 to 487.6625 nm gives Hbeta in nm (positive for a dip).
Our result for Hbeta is -0.26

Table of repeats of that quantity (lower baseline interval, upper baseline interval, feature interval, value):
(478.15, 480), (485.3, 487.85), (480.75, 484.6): 0.20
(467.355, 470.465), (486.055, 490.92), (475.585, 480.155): -0.17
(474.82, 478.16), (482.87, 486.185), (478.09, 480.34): -0.05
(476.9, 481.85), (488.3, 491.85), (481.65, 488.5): 0.01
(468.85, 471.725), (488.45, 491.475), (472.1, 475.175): -0.11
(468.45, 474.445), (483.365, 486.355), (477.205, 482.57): 0.05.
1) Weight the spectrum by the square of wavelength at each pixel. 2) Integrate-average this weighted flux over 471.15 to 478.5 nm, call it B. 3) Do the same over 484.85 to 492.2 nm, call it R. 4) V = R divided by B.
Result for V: 1.1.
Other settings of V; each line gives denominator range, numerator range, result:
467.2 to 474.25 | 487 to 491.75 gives 1.07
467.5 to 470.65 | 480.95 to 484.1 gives 1.08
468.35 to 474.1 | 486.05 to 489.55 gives 1.07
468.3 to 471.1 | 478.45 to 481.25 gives 1.10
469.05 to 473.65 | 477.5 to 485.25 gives 1.06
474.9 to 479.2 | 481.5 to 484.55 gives 1.00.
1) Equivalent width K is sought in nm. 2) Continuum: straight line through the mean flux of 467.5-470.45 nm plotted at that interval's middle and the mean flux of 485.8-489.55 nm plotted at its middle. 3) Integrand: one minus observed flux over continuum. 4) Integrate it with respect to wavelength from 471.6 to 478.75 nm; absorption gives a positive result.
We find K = -0.21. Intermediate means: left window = 8.06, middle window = 8.39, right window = 8.34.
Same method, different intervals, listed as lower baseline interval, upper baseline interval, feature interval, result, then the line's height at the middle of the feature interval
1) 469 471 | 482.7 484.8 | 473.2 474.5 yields -0.04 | 8.14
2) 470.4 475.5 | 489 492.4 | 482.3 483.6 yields 0.02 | 8.34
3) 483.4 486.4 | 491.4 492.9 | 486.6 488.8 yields 0.22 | 8.59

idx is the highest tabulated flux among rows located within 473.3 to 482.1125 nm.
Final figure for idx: 8.726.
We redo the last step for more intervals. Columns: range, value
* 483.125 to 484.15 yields 8.246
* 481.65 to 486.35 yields 10.99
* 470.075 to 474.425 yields 8.59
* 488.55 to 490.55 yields 8.683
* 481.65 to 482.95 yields 8.357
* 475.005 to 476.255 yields 8.465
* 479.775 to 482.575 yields 8.685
